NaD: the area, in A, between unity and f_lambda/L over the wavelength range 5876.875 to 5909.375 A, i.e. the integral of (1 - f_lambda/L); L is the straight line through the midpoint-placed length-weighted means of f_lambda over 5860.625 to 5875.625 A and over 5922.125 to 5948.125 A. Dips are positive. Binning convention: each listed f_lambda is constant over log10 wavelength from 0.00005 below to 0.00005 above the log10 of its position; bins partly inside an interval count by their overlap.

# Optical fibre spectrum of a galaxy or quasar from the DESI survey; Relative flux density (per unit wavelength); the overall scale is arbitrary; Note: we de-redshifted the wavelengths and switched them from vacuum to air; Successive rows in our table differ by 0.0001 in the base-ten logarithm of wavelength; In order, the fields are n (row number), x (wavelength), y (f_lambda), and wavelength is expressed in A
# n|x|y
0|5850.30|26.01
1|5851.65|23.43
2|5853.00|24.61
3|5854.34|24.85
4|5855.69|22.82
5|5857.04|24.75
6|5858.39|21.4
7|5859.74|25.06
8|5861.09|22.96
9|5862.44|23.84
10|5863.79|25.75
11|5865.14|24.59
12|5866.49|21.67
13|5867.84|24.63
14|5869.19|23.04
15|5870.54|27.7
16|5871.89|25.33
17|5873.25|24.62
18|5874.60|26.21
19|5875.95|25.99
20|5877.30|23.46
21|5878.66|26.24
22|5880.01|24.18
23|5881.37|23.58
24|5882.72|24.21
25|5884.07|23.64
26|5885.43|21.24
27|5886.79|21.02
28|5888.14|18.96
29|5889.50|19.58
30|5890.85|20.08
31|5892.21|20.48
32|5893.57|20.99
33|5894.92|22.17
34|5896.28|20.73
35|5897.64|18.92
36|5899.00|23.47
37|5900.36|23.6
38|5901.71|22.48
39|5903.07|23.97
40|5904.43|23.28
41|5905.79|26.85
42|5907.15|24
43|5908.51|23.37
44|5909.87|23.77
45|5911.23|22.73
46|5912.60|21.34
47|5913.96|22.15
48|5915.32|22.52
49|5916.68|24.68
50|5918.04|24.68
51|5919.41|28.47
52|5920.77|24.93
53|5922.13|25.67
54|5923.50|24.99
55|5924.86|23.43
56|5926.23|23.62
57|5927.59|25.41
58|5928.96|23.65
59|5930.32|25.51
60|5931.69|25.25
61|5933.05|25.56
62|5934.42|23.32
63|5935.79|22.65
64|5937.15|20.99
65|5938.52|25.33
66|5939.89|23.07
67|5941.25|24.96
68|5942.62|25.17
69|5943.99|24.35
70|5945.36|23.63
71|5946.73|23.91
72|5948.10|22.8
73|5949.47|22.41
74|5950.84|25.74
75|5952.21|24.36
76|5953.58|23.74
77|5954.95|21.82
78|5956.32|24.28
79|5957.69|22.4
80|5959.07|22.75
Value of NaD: 2.6 A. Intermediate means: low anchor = 24.6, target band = 22.5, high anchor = 24.2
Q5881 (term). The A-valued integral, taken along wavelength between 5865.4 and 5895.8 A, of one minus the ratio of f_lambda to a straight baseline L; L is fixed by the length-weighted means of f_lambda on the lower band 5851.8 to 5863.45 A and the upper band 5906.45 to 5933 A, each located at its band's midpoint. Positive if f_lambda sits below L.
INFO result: 1.07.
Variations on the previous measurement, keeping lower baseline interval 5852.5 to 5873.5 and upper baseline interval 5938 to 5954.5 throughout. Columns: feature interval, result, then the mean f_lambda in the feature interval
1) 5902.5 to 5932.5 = -0.2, 24.3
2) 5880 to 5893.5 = 1.5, 21.5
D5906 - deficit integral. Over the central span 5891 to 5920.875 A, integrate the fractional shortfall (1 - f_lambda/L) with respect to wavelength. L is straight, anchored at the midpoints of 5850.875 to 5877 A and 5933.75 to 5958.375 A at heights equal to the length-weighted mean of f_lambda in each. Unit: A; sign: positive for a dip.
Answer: 1.1 A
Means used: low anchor 24.4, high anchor 23.6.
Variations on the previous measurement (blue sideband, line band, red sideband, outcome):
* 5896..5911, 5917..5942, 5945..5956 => -1.2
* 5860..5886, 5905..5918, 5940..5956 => 0.3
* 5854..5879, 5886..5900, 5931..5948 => 2.0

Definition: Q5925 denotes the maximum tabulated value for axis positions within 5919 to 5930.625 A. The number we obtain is 28.47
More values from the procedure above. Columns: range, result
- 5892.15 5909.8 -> 26.85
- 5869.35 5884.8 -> 27.7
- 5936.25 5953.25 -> 25.74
